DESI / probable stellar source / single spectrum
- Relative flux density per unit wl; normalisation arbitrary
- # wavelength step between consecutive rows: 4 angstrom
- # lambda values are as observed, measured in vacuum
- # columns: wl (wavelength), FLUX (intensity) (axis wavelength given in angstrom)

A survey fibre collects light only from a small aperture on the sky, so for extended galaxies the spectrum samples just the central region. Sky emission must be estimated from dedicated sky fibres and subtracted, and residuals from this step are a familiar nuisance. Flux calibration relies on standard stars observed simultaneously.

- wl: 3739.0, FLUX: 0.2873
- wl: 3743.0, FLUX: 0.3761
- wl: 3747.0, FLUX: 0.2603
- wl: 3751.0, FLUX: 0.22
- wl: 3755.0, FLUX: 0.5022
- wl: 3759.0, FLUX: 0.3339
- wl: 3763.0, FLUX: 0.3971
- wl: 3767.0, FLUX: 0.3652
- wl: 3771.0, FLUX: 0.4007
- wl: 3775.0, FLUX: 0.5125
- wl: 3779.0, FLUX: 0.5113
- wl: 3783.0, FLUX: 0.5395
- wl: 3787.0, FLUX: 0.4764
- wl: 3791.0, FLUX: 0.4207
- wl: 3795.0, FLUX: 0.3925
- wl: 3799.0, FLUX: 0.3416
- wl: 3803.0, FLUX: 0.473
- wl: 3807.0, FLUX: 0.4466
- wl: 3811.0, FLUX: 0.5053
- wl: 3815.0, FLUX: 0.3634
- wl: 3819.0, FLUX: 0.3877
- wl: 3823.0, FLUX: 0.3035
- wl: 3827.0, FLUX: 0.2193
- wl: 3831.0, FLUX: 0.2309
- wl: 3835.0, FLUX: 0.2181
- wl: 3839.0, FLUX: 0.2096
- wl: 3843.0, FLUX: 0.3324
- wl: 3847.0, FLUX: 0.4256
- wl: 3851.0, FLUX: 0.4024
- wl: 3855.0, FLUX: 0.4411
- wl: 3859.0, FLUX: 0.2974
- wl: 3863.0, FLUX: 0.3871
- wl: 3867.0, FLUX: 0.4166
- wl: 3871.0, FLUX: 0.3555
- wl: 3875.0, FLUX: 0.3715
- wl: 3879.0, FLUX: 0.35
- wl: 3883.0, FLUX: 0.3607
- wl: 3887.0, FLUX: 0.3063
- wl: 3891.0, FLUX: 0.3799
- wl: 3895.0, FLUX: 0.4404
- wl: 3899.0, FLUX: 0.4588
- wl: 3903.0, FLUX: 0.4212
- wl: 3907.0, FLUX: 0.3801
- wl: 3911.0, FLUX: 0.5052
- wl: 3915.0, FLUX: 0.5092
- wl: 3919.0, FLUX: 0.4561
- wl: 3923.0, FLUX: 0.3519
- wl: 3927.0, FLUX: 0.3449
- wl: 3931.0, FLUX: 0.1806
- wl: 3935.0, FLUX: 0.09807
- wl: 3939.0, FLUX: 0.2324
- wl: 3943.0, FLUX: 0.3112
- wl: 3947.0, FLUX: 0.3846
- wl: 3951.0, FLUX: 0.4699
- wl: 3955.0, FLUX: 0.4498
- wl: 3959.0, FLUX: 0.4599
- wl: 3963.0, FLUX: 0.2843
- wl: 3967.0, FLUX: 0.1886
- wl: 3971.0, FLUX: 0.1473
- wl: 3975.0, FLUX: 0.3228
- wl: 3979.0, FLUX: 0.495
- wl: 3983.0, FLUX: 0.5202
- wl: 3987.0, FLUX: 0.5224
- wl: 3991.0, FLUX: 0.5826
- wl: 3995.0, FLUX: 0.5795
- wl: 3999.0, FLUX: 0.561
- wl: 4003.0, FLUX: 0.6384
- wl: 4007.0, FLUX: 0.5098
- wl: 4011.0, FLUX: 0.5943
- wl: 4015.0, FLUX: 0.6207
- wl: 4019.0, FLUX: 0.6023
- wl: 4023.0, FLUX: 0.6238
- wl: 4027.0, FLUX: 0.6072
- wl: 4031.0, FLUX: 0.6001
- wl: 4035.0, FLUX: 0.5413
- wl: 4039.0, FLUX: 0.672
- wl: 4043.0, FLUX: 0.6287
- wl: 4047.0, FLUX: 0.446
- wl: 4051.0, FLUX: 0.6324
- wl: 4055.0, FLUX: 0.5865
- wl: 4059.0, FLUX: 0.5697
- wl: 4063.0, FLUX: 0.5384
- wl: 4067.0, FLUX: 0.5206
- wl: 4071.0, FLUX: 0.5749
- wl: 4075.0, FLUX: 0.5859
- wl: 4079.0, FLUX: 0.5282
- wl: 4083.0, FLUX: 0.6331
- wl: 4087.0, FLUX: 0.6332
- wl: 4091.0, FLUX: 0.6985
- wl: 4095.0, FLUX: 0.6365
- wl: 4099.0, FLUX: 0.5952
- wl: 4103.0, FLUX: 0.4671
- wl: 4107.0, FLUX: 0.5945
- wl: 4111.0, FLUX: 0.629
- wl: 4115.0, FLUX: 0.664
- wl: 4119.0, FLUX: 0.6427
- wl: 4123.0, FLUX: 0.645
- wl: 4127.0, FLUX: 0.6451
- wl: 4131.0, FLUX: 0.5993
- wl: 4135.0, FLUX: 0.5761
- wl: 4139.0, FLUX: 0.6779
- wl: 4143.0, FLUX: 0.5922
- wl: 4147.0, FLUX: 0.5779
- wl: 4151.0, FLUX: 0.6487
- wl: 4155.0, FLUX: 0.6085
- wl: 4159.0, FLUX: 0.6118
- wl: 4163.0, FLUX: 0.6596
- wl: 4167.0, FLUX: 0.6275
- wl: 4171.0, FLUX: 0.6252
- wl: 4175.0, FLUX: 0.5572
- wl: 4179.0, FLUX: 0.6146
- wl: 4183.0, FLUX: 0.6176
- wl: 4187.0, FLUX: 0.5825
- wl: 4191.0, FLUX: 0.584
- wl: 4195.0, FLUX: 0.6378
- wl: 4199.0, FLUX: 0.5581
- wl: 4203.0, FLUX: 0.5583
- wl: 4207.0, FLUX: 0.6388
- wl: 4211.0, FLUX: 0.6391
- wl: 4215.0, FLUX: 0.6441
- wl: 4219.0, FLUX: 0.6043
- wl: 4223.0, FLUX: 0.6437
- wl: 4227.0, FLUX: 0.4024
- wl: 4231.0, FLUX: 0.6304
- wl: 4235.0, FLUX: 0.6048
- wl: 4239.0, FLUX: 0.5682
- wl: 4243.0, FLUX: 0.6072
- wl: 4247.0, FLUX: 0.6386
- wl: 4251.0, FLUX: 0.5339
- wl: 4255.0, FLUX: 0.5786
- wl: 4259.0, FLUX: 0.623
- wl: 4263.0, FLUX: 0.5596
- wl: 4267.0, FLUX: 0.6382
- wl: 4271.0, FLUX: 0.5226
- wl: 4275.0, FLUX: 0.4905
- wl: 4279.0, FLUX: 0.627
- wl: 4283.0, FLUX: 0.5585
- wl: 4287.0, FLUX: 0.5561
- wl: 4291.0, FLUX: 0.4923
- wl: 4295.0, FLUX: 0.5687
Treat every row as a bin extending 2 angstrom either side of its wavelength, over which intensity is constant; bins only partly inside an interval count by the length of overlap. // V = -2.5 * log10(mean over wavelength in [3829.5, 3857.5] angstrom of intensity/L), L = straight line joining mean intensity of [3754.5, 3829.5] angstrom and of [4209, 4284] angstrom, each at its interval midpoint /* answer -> 0.31 mag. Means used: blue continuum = 0.412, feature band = 0.324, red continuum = 0.585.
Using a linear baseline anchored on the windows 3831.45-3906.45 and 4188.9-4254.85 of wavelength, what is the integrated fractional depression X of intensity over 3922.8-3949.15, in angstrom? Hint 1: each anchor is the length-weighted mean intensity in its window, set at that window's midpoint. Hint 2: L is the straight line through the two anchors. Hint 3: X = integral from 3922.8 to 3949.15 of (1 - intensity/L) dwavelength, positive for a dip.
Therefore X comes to 9.0 angstrom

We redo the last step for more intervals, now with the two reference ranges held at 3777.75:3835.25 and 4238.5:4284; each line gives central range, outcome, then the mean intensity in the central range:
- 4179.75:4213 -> -3.0 angstrom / 0.602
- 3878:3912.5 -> 2.3 angstrom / 0.4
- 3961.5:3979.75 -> 7.4 angstrom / 0.273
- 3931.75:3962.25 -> 7.9 angstrom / 0.335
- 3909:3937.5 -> 5.9 angstrom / 0.347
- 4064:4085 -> -2.7 angstrom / 0.567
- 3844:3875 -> 2.1 angstrom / 0.386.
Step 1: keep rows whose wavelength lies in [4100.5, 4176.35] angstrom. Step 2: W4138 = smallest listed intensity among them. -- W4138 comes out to 0.4671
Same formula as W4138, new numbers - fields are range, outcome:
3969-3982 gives 0.1473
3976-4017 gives 0.495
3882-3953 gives 0.09807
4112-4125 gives 0.6427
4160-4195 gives 0.5572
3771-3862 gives 0.2096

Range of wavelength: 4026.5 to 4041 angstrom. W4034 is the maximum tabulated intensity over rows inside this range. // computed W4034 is 0.672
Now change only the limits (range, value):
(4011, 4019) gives 0.6207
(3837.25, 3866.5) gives 0.4411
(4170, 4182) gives 0.6252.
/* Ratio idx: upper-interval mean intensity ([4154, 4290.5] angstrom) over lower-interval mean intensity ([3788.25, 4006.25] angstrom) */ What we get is 1.5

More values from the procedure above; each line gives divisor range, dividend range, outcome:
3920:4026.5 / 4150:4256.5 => 1.40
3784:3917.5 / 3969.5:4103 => 1.47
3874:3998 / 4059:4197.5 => 1.58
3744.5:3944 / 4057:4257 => 1.62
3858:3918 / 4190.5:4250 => 1.50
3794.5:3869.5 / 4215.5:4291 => 1.61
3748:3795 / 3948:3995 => 0.98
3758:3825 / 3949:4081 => 1.23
